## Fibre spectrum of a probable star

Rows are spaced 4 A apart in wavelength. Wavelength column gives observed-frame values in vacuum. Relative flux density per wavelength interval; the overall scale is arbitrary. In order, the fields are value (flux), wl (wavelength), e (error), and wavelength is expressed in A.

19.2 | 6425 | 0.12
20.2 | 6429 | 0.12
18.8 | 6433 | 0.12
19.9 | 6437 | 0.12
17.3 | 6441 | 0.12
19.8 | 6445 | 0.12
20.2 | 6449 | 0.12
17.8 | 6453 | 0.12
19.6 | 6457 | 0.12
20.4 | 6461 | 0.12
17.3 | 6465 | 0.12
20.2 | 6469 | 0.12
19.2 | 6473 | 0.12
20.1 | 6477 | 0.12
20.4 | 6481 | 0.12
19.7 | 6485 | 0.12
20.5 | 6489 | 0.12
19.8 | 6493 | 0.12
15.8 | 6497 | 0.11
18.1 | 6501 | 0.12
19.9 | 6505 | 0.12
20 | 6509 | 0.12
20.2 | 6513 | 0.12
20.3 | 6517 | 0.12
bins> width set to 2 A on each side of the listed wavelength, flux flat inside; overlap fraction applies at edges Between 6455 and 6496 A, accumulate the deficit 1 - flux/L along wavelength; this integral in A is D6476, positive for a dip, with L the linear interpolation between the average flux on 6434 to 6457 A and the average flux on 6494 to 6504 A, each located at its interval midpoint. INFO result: -3.2 A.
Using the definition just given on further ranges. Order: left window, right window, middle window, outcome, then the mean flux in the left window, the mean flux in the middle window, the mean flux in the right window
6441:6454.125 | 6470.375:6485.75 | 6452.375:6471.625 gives 0.29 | 19.1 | 19.2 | 19.9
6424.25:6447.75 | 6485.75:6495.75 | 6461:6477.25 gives 0.25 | 19.2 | 19.3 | 19.8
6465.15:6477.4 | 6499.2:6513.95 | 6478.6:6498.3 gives 0.09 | 19.4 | 19.4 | 19.5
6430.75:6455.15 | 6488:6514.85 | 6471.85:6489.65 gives -0.84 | 19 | 20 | 19.1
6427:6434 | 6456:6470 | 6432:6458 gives 0.56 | 19.6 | 19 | 19.3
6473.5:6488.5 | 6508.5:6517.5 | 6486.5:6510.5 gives 1.31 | 20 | 19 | 20.2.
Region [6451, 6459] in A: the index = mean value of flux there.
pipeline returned 18.7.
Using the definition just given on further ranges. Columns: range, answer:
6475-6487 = 20.1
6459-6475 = 19.3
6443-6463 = 19.6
